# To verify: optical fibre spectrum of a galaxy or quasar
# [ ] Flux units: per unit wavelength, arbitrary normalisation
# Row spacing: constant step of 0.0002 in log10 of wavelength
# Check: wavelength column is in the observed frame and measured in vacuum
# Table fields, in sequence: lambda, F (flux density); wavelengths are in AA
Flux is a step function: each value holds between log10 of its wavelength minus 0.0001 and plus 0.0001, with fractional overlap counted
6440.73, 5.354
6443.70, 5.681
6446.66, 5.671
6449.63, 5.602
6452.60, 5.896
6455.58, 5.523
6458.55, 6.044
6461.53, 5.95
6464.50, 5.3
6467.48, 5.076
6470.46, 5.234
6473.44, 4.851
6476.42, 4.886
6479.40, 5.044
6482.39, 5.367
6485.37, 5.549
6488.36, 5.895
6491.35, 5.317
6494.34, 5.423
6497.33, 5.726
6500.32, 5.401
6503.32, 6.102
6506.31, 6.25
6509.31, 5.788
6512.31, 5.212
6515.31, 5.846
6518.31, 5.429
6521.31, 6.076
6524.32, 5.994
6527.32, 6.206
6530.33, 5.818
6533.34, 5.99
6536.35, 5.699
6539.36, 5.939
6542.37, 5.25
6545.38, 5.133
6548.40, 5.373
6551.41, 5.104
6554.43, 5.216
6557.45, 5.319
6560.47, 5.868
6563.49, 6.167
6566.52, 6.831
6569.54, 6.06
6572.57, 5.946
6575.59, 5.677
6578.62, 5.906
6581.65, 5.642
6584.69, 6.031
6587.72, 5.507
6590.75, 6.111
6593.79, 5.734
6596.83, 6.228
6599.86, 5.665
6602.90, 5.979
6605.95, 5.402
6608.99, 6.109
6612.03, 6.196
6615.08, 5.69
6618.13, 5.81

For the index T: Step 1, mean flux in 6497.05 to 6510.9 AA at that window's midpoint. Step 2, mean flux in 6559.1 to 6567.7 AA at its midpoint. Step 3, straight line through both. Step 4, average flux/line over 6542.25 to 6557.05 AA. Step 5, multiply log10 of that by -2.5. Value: 0.18 mag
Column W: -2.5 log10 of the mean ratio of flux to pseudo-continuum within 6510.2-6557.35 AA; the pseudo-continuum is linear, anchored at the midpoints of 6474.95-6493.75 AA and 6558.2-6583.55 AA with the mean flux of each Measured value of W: 0.02 mag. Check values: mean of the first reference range 5.35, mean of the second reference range 5.99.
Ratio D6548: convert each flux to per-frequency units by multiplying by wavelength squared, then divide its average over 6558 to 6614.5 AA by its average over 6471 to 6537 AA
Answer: 1.08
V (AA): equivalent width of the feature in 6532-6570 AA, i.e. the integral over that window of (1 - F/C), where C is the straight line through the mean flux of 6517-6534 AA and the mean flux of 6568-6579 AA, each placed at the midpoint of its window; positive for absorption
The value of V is 1.5 AA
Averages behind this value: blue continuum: 5.92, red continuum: 5.9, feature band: 5.68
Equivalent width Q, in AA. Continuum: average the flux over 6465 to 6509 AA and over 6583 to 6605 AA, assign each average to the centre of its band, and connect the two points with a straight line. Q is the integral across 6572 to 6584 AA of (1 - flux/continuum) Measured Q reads 0.0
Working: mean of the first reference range 5.44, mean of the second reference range 5.88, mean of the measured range 5.8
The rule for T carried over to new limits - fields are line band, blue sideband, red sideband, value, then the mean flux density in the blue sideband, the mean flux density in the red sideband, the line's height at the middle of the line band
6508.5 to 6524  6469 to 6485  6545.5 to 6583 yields -0.058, 5.11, 5.74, 5.39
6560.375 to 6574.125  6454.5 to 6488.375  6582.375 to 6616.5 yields -0.084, 5.37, 5.87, 5.75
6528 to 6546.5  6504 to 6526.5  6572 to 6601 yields 0.029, 5.82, 5.85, 5.83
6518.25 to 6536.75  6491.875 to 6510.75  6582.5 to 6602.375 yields -0.026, 5.76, 5.88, 5.79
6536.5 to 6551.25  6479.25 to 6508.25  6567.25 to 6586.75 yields 0.073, 5.64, 5.91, 5.8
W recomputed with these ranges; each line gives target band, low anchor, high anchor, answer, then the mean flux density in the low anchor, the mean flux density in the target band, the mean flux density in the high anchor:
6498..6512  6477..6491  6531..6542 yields -0.05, 5.41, 5.82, 5.81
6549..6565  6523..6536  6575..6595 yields 0.07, 5.97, 5.53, 5.81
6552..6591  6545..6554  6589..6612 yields -0.06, 5.21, 5.84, 5.91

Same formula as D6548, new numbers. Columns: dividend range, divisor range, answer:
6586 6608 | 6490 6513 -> 1.06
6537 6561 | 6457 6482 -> 1.04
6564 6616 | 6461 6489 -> 1.16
